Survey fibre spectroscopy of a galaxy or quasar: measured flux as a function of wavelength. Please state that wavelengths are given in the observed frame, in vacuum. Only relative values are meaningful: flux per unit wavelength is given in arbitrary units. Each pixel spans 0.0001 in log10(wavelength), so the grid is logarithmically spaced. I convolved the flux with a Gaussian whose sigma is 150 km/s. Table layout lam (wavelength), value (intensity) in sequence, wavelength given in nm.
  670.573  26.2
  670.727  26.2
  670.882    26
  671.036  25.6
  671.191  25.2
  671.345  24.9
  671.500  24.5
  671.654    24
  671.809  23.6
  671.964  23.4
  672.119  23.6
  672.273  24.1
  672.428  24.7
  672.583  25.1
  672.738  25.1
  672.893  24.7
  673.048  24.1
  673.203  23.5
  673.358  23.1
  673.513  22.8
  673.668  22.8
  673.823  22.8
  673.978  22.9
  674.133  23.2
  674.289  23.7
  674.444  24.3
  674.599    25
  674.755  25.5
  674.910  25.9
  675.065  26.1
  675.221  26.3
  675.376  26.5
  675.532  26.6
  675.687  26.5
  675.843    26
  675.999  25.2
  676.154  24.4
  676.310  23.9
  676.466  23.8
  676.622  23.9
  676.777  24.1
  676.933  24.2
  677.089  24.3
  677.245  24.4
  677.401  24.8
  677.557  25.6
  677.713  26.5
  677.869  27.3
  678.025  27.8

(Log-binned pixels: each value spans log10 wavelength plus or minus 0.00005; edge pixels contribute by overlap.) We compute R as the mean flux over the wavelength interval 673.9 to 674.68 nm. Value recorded 23.8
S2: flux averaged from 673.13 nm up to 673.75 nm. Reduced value 23.1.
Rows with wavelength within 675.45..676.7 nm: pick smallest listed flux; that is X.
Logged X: 23.8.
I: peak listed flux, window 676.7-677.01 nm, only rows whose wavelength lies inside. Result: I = 24.2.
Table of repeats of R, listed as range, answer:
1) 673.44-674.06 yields 22.9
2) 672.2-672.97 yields 24.7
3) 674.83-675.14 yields 26.1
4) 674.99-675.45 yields 26.3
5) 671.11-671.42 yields 25.1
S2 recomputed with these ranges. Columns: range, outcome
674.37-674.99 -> 25.2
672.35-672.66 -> 24.9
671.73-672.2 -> 23.5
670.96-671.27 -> 25.4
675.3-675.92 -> 26.4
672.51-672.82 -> 25.1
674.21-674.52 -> 24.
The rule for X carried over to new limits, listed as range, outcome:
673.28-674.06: 22.8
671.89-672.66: 23.4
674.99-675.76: 26.1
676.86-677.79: 24.2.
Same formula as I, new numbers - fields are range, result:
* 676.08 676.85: 24.4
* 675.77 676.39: 26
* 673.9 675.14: 26.1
